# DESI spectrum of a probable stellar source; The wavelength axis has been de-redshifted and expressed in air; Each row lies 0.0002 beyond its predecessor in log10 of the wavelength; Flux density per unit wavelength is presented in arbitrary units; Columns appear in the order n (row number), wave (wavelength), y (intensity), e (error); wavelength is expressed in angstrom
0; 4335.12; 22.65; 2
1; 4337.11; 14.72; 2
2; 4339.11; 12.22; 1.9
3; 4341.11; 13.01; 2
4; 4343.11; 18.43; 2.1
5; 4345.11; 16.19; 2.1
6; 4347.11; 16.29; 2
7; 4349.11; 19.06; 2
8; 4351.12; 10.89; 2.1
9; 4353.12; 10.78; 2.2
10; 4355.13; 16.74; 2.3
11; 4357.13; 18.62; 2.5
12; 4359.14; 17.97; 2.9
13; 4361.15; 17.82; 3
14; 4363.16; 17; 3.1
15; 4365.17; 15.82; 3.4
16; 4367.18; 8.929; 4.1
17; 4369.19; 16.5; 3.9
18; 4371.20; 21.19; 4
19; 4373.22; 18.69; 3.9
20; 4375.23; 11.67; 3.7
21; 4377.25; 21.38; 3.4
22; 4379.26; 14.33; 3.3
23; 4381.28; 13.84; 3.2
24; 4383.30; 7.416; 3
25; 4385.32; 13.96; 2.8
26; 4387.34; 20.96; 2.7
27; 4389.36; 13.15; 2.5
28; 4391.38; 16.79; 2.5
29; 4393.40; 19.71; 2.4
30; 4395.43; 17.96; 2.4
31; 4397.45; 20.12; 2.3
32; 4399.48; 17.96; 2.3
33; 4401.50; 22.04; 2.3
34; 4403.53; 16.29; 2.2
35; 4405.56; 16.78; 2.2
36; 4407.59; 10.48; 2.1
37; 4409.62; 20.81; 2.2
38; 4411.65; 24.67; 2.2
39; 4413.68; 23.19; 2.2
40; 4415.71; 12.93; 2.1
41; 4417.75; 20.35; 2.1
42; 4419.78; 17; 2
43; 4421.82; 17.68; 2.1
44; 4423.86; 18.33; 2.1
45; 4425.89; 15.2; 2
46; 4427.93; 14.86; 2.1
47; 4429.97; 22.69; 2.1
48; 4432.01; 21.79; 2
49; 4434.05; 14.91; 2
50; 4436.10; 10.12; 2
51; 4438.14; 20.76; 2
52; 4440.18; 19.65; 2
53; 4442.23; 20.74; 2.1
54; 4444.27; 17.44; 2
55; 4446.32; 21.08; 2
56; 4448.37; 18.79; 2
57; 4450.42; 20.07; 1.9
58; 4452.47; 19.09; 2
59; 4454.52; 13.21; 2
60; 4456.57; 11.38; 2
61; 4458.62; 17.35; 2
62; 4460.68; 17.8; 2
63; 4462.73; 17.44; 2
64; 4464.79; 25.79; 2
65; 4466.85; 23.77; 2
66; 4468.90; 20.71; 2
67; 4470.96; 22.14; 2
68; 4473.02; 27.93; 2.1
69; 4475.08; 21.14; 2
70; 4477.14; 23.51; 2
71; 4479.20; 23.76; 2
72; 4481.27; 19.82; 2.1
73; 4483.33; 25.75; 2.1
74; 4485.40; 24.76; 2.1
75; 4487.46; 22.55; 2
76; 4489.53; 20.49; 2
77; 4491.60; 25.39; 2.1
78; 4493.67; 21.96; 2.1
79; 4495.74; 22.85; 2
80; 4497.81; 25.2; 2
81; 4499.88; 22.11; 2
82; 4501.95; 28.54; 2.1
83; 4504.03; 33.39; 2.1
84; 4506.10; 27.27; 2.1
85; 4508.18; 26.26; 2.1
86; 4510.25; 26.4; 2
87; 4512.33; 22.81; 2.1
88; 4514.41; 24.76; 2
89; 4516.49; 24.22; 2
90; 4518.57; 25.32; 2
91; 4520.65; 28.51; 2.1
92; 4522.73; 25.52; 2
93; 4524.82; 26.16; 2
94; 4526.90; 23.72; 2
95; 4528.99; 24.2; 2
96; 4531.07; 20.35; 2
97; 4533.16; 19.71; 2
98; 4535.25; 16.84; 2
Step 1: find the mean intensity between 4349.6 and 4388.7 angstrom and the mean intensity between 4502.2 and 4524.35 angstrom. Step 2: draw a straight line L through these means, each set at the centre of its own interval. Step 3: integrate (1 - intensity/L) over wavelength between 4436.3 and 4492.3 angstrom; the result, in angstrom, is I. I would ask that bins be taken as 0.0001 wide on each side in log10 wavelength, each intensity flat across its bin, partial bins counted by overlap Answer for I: 5.35 angstrom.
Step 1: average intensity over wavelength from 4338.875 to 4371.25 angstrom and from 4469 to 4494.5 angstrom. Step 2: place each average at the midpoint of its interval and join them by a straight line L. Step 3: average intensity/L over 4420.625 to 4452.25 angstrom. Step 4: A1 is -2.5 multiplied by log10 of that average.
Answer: 0.124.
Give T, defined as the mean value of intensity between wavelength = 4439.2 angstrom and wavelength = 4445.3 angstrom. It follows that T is 19.3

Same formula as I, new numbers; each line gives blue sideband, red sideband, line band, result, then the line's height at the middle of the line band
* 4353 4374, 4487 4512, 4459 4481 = 1.11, 23.3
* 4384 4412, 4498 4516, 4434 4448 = 2.03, 21.1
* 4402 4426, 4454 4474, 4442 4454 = 0.06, 19.3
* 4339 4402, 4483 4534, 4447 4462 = 3.12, 21.4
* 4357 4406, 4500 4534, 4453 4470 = 2.64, 21.8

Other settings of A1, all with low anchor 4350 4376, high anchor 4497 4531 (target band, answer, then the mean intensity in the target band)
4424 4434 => 0.102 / 18.3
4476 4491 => 0.032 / 23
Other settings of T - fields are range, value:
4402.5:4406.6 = 16.5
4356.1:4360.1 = 18.3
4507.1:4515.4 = 25.1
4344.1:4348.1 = 16.3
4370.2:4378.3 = 18.2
